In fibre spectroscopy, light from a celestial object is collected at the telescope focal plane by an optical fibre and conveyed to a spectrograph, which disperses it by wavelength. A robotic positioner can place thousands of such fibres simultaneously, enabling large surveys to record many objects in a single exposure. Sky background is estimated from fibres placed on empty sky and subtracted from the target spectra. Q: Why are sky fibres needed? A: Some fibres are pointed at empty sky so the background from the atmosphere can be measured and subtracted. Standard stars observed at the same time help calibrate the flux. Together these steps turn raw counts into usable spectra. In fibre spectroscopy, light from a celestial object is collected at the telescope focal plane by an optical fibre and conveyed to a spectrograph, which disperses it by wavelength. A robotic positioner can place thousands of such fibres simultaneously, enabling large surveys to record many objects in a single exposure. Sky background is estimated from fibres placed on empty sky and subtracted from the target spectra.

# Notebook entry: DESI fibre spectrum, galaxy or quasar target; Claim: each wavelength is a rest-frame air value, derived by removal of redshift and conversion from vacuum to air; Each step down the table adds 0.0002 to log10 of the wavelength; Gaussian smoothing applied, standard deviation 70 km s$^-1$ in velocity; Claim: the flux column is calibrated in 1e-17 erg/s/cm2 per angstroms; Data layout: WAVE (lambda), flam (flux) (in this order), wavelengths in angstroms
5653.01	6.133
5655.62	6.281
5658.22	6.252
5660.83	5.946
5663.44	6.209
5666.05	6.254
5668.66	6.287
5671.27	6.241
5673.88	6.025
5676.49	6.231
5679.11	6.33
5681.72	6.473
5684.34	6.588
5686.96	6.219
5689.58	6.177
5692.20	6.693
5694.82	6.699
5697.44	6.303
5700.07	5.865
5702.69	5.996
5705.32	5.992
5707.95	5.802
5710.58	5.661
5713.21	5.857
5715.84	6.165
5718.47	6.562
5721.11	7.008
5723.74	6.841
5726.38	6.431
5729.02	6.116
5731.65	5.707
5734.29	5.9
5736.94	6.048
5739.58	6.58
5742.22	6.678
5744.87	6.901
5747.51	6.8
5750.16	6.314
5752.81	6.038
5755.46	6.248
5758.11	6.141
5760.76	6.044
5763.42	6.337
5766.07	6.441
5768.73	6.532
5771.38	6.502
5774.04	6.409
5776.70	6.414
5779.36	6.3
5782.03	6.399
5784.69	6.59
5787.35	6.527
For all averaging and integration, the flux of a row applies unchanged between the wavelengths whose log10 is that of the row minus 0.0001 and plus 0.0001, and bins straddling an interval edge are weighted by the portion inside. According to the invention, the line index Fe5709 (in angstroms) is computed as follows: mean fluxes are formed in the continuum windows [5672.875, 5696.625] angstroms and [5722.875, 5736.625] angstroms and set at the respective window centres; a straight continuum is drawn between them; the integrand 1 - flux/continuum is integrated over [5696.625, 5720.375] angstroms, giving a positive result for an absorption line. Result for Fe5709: 0.86 angstroms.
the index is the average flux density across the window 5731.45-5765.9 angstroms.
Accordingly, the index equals 6.31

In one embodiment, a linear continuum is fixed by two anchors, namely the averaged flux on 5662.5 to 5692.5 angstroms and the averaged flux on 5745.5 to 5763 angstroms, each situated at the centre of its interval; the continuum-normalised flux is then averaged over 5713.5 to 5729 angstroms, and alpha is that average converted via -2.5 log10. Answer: -0.04 mag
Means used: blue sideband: 6.3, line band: 6.51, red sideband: 6.29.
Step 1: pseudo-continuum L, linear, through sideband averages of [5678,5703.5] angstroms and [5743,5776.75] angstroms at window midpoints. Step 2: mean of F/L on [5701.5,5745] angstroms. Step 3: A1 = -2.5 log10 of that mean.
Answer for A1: 0.02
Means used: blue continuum 6.34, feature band 6.23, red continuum 6.4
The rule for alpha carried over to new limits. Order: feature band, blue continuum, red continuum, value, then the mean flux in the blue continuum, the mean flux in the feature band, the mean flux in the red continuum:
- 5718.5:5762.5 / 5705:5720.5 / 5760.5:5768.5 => -0.028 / 6.05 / 6.37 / 6.34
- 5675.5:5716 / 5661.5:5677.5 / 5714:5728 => 0.033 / 6.2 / 6.19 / 6.56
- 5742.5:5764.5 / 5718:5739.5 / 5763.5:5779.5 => 0.004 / 6.33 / 6.37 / 6.44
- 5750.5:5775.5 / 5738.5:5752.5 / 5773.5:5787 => 0.037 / 6.61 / 6.3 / 6.43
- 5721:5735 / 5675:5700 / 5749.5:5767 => -0.002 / 6.38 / 6.3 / 6.22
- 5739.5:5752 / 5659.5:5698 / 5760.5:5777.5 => -0.043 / 6.31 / 6.64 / 6.4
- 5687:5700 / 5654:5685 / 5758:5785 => -0.018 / 6.25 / 6.39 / 6.38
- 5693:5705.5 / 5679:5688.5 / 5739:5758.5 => 0.037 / 6.41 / 6.21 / 6.47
